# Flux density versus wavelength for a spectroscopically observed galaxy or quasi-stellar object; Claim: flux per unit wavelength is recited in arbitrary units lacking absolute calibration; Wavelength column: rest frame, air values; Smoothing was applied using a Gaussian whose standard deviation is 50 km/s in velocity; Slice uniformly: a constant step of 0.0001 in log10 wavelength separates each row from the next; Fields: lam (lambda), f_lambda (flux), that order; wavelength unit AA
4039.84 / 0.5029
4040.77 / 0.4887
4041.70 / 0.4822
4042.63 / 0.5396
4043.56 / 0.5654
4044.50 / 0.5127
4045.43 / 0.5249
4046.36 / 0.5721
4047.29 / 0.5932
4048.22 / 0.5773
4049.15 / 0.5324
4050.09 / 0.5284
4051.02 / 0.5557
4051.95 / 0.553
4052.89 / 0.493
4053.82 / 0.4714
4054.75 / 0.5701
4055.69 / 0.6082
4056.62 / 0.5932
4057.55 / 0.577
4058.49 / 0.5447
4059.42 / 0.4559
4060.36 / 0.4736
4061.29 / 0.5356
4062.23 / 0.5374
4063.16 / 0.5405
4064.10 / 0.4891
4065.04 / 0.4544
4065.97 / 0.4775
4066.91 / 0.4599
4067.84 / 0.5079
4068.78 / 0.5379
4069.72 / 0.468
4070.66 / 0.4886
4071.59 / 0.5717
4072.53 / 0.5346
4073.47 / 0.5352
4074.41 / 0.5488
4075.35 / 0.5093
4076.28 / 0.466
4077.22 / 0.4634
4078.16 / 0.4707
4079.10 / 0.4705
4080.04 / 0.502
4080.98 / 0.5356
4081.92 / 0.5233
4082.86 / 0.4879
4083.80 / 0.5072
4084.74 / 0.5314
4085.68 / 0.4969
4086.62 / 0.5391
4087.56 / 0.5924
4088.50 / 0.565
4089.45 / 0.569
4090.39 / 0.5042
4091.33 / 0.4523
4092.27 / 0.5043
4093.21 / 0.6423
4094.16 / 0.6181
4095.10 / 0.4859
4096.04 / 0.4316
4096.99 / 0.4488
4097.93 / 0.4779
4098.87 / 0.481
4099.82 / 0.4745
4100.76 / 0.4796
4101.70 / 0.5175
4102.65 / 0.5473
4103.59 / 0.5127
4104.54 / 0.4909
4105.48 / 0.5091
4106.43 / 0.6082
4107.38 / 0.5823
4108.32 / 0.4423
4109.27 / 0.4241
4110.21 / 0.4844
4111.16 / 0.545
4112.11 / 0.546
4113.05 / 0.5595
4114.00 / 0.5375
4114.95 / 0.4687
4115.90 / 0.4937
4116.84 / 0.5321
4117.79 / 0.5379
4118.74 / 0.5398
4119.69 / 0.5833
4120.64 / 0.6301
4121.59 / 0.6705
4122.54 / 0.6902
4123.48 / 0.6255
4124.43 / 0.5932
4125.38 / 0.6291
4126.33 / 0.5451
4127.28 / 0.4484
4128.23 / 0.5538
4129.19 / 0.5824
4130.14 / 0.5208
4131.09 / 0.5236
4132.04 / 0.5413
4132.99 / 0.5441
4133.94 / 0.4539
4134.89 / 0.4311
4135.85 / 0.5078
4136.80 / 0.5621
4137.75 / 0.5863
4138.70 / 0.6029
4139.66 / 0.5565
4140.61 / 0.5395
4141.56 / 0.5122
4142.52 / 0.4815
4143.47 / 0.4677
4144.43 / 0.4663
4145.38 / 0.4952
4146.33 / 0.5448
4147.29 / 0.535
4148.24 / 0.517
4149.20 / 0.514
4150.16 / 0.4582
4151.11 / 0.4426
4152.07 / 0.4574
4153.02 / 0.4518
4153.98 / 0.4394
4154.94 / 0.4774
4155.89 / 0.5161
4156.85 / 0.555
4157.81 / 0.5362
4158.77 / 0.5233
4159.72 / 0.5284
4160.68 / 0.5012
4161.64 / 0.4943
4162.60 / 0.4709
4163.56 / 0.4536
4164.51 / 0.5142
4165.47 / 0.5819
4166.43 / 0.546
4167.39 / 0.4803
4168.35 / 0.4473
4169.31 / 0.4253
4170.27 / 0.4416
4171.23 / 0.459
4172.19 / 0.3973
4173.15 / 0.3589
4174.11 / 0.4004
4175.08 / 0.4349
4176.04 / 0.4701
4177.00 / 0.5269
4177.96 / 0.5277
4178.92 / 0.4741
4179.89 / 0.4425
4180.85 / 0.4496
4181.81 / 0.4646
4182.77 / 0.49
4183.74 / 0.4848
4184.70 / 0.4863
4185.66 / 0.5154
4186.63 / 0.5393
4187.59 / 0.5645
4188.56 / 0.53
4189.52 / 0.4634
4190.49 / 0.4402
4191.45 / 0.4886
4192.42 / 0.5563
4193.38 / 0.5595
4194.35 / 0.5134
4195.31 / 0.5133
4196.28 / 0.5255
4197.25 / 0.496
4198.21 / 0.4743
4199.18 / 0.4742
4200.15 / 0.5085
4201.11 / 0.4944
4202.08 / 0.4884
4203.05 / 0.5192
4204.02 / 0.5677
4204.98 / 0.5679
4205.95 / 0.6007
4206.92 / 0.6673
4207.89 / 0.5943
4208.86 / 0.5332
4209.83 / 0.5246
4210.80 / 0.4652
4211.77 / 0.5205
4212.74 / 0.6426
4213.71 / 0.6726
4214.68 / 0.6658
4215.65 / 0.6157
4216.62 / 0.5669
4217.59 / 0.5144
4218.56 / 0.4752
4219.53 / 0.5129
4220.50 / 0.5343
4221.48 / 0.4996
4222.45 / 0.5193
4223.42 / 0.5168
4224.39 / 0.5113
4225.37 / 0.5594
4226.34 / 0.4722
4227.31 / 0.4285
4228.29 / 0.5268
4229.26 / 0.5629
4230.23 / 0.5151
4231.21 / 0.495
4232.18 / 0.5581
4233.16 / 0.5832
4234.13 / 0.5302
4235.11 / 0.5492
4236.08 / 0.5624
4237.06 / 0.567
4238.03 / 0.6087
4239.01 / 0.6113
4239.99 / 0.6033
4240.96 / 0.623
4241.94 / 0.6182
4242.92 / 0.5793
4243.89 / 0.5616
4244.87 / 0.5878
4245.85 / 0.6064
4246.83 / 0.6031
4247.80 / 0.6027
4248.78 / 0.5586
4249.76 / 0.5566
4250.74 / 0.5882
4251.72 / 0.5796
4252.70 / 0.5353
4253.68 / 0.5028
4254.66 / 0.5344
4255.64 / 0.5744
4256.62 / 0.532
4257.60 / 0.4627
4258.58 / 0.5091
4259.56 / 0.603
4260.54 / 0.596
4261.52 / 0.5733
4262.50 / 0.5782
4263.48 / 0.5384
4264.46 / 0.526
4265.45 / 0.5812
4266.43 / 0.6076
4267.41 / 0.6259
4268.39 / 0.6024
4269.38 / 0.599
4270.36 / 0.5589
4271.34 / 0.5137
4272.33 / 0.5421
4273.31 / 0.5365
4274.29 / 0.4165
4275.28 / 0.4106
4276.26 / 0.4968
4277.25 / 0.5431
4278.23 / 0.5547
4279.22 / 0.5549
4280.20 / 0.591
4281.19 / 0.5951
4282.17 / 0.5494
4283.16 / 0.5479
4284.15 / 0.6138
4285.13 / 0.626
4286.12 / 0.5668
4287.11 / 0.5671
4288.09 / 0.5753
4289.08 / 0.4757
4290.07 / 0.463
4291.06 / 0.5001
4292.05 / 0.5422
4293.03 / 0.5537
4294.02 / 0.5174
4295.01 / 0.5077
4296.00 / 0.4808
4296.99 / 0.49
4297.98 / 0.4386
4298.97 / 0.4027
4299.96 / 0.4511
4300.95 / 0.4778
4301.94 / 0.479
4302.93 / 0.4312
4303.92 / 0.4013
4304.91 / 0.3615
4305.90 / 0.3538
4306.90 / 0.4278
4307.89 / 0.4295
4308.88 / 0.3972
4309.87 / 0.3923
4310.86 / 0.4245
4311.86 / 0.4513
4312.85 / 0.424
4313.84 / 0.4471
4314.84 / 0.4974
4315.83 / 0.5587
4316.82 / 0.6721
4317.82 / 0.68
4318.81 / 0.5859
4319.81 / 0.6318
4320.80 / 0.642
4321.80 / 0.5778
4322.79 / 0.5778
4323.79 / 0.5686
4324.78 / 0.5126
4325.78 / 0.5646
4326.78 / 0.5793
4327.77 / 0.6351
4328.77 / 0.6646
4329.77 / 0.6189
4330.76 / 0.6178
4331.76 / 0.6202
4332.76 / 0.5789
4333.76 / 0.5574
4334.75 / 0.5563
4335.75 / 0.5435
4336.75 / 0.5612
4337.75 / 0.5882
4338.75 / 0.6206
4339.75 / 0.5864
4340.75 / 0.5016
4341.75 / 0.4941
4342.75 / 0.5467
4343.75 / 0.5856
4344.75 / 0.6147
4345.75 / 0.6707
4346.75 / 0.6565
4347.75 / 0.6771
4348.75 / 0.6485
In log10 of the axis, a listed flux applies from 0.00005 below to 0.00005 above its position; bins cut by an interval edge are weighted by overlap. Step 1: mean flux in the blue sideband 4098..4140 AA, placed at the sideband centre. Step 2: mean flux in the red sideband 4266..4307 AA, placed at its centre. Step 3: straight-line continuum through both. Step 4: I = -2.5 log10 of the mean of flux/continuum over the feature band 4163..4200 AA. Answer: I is 0.09 mag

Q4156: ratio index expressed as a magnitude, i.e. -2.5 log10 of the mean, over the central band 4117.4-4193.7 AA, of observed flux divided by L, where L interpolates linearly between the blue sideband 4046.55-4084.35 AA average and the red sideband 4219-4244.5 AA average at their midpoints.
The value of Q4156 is 0.05 mag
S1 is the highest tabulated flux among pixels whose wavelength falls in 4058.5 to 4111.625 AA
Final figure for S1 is 0.6423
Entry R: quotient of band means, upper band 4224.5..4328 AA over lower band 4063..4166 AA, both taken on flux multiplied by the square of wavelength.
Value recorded 1.1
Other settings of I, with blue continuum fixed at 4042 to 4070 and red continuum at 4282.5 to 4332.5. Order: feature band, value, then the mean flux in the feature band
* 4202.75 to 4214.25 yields -0.100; 0.574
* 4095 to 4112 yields 0.061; 0.498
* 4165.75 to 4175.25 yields 0.187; 0.442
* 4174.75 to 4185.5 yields 0.098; 0.48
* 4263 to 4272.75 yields -0.094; 0.569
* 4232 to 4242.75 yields -0.119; 0.583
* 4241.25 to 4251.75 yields -0.125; 0.586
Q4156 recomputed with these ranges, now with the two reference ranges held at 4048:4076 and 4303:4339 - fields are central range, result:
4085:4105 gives 0.02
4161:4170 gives 0.08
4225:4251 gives -0.06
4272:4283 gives 0.01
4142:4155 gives 0.10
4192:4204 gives 0.04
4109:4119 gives 0.02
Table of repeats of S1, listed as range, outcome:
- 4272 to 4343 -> 0.68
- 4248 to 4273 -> 0.6259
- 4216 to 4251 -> 0.623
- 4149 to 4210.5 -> 0.6673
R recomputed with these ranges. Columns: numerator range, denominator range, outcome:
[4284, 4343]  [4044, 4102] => 1.14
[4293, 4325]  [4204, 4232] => 0.94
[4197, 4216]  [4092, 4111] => 1.15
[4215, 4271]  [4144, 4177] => 1.20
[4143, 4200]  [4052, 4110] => 0.99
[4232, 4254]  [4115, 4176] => 1.18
